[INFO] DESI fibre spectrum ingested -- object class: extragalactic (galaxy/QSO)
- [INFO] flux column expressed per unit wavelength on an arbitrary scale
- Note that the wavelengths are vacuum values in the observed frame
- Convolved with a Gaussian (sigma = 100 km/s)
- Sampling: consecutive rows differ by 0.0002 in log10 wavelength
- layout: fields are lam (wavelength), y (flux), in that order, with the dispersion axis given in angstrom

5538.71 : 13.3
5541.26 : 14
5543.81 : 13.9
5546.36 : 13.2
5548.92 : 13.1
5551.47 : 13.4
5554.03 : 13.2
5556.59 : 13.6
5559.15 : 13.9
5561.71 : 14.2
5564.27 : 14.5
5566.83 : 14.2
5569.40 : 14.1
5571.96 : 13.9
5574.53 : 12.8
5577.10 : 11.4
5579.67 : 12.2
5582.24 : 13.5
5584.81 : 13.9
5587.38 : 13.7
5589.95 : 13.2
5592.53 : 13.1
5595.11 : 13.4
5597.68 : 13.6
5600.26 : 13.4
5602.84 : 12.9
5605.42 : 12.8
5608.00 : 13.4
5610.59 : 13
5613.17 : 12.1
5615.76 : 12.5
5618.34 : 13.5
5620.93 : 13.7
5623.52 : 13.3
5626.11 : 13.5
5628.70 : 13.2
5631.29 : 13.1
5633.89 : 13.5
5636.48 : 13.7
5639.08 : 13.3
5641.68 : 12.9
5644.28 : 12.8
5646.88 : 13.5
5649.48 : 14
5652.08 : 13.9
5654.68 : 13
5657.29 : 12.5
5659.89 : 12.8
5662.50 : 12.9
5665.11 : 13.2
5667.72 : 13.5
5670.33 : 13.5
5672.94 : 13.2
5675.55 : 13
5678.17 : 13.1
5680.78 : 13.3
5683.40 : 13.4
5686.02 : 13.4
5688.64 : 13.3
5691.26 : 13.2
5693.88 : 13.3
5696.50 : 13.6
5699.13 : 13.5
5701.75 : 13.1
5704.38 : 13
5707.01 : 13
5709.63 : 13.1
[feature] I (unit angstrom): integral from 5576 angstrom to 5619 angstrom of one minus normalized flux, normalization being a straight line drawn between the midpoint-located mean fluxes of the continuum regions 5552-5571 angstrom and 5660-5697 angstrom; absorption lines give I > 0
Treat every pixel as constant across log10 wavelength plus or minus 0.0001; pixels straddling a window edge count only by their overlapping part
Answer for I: 2.16 angstrom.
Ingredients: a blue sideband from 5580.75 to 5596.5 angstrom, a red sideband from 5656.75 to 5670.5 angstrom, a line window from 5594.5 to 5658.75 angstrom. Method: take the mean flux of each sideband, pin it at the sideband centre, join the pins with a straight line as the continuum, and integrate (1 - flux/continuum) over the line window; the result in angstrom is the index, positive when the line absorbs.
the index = 0.19 angstrom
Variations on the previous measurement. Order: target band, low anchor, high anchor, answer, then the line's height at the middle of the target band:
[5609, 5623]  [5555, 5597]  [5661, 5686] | 0.4 angstrom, 13.4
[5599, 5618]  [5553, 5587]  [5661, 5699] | 0.7 angstrom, 13.4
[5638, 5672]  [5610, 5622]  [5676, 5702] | -0.2 angstrom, 13.1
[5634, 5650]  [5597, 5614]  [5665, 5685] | -0.2 angstrom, 13.2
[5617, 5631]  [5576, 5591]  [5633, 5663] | -0.3 angstrom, 13.2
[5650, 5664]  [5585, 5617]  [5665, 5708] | 0.2 angstrom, 13.2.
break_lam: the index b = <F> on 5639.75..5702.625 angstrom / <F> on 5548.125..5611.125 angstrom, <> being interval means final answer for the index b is 1.0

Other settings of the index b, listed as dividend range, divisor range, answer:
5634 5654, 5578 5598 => 1.01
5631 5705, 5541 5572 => 0.96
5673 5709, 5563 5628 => 1.00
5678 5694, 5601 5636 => 1.01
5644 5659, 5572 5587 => 1.03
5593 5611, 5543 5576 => 0.97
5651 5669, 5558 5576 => 0.94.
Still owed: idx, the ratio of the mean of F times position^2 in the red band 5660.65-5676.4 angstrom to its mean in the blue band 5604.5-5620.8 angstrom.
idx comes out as 1.04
